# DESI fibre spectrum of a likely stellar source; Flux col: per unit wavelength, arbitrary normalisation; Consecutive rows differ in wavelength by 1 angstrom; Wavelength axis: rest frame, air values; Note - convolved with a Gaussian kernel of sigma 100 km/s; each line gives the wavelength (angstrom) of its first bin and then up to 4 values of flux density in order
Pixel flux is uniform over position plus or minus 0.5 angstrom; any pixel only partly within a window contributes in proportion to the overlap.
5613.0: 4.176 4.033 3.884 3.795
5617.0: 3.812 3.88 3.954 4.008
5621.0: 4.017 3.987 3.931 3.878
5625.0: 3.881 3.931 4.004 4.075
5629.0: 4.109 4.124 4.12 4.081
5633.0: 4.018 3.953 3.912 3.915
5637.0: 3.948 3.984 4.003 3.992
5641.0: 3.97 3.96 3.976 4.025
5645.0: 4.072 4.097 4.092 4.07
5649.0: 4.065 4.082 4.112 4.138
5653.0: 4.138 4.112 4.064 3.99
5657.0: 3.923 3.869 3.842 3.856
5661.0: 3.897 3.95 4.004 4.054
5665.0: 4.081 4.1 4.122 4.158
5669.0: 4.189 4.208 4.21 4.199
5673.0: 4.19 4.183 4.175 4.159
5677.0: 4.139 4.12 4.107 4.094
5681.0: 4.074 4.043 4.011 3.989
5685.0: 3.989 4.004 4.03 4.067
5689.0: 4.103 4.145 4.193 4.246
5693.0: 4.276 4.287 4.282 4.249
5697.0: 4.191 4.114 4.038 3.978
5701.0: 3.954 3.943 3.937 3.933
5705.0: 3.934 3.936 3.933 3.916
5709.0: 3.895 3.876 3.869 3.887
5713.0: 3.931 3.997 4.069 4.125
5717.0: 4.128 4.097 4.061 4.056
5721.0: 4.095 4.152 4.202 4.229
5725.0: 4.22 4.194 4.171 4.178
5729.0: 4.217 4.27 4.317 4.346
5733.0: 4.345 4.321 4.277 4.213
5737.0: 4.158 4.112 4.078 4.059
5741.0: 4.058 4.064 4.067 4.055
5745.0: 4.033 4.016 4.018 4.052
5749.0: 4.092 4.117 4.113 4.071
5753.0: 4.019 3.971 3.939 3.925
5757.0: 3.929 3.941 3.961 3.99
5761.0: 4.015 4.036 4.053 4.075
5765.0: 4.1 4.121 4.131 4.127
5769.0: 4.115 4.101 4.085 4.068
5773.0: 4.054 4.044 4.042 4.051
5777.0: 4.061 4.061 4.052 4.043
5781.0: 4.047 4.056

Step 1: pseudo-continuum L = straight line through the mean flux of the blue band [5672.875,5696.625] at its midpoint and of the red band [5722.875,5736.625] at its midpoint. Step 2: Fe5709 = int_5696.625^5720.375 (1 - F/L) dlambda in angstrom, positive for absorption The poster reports 1.2 angstrom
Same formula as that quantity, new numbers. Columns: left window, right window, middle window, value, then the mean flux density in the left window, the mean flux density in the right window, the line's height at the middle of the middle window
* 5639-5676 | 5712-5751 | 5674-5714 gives 0.4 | 4.06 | 4.13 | 4.1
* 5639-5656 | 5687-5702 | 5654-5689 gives 0.3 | 4.06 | 4.14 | 4.1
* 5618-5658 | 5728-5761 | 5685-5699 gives -0.3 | 4.01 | 4.1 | 4.06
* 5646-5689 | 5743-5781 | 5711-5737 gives -0.7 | 4.07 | 4.05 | 4.06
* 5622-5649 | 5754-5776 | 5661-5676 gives -0.4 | 4.01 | 4.04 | 4.01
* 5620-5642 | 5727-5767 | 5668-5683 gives -0.4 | 3.99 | 4.1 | 4.03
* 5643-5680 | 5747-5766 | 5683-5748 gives -0.8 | 4.08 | 4.02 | 4.05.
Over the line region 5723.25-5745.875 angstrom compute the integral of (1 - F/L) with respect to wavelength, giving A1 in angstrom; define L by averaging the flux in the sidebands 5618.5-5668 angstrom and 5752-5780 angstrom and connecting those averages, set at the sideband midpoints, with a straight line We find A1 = -0.8 angstrom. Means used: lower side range 4.01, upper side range 4.04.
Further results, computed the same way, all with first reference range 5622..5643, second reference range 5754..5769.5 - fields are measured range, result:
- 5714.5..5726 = -0.3 angstrom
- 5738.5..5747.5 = -0.1 angstrom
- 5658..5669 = 0.0 angstrom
